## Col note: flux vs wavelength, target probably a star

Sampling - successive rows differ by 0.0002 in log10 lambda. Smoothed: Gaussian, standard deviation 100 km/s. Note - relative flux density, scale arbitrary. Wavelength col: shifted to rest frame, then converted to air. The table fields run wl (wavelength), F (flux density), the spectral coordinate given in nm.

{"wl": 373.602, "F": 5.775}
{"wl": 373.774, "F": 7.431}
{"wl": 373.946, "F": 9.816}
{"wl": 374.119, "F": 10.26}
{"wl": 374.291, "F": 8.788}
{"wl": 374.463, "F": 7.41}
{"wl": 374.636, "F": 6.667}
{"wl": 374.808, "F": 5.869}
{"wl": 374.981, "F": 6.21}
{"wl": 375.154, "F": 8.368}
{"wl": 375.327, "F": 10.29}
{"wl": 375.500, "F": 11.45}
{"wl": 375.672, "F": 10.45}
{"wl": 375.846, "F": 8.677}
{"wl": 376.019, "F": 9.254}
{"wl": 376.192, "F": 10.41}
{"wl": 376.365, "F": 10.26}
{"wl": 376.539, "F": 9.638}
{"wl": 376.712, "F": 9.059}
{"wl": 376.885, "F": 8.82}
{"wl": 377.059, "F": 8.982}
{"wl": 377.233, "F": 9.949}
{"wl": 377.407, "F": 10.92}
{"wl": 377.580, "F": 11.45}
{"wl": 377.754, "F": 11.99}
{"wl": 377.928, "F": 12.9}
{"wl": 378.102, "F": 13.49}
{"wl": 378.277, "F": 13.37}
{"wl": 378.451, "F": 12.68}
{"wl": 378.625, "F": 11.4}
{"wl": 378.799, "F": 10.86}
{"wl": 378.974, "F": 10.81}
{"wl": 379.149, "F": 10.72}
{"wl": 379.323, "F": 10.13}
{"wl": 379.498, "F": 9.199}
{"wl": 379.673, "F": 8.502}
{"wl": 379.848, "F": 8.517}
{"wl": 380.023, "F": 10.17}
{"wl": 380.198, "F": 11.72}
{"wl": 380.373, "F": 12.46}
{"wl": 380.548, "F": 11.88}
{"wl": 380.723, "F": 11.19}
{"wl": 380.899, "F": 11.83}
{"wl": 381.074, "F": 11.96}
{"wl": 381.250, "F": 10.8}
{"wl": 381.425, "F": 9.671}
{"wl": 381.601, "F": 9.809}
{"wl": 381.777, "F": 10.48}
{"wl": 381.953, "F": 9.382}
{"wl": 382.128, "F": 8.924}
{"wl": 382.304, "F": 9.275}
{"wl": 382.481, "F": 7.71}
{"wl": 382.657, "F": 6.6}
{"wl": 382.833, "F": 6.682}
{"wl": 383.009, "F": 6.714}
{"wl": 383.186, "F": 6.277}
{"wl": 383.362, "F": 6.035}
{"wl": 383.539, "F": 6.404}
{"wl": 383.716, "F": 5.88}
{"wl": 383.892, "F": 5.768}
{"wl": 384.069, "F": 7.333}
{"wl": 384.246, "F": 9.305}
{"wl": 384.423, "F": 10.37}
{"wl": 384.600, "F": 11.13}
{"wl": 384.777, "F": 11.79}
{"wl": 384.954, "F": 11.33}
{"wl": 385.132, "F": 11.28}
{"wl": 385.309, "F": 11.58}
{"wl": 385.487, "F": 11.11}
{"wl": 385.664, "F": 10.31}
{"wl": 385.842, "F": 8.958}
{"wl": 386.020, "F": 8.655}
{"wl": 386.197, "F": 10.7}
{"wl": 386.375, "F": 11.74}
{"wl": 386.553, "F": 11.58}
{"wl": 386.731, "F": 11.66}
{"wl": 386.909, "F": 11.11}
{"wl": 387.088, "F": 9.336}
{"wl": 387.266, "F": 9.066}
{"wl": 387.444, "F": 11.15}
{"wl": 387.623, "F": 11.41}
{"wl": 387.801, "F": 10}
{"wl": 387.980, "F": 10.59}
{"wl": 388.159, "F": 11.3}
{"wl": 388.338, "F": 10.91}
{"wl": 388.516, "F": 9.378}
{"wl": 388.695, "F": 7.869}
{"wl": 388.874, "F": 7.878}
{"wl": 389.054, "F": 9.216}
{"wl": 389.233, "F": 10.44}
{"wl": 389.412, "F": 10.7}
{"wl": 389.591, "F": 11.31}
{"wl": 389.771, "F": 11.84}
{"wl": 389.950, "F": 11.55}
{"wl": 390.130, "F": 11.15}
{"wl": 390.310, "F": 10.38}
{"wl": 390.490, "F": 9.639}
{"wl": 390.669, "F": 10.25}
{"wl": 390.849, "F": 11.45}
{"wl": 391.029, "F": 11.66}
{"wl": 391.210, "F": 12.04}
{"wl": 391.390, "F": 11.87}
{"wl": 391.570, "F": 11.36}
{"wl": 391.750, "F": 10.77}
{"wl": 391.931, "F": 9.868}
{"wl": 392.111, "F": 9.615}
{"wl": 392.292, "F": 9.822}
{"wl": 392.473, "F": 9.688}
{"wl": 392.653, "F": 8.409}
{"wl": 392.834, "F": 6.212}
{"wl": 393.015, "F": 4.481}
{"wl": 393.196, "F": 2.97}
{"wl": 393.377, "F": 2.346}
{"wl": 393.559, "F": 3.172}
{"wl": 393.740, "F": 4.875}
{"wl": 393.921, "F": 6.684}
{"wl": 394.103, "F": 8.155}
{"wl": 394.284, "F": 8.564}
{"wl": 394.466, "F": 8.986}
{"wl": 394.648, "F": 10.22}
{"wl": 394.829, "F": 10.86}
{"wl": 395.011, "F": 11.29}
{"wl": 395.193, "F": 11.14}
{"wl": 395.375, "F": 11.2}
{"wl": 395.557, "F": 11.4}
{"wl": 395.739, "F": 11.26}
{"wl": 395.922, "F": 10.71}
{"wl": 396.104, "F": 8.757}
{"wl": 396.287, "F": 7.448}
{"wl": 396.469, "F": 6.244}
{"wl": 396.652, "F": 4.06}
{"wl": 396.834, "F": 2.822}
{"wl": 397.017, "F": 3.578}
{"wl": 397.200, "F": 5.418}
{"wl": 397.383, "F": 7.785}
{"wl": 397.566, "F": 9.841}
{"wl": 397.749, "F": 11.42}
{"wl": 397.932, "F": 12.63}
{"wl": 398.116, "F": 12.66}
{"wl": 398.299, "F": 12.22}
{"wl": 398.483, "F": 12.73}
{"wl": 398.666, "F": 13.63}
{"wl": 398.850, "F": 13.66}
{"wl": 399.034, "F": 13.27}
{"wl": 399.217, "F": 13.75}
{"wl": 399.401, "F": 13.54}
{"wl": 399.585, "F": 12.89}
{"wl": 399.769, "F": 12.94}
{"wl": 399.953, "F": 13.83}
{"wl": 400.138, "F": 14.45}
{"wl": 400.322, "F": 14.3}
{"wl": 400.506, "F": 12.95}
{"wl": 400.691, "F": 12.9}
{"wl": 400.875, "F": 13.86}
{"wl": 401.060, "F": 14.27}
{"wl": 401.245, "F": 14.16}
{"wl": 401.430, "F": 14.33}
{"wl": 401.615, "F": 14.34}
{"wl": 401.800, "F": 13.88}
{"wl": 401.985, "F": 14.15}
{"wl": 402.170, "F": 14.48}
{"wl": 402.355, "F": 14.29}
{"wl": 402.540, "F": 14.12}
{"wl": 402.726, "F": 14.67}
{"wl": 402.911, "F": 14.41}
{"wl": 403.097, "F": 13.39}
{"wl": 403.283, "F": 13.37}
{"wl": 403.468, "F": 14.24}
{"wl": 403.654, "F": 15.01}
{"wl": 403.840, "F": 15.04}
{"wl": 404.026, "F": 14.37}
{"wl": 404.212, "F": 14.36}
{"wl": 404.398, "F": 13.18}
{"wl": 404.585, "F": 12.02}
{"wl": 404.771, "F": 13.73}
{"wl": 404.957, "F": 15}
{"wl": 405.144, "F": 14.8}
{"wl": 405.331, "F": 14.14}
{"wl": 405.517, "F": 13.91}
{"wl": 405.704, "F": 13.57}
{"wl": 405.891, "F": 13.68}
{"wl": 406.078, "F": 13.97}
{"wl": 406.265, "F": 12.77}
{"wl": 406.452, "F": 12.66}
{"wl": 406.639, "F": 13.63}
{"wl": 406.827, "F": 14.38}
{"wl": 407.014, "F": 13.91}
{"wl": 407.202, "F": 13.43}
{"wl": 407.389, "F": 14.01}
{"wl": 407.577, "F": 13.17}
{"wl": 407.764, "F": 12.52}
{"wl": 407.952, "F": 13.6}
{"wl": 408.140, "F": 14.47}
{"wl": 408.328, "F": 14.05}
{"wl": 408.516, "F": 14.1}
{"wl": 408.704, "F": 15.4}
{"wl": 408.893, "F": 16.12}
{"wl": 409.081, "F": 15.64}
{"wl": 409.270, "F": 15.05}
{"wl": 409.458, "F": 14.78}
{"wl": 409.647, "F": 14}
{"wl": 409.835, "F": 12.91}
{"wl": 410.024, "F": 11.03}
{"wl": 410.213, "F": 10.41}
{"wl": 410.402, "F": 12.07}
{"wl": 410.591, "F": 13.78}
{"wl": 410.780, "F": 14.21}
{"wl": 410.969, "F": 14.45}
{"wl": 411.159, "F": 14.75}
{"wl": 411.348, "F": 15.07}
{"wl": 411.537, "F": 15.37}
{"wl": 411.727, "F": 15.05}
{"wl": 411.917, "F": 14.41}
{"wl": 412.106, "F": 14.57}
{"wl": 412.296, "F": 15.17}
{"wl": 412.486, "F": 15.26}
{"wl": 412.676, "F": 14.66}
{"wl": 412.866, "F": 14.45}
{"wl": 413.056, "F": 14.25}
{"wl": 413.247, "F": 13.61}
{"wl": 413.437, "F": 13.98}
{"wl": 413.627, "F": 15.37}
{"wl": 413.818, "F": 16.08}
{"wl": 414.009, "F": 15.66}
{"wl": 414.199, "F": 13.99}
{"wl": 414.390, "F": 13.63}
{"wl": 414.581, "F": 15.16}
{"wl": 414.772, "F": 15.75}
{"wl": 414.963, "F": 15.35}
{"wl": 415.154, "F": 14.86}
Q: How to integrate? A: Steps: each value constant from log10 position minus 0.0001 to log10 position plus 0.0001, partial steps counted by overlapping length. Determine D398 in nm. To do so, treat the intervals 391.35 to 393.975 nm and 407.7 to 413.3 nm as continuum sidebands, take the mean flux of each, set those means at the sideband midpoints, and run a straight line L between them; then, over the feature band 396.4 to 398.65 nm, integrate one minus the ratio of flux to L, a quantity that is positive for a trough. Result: 0.17 nm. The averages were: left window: 7.4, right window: 14.2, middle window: 8.65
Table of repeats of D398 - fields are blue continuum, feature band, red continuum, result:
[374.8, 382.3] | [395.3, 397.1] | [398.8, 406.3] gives 0.73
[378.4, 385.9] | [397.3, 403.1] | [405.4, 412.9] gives -0.34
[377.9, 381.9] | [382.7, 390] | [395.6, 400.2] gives 0.77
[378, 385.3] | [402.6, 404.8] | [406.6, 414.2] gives -0.13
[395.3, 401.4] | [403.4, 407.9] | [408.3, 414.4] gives -0.30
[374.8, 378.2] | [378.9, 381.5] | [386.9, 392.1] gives -0.12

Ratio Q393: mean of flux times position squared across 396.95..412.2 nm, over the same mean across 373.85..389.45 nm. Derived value 1.5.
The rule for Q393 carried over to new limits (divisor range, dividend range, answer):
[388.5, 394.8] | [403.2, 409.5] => 1.68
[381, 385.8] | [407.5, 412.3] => 1.78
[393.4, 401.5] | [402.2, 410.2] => 1.38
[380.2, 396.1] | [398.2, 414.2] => 1.60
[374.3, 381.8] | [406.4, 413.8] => 1.62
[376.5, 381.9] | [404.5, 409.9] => 1.49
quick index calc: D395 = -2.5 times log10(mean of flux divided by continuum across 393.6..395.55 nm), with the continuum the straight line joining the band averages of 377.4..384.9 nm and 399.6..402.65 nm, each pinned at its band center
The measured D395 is 0.35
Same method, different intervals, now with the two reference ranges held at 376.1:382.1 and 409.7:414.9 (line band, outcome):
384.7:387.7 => 0.07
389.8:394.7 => 0.35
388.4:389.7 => 0.22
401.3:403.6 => -0.07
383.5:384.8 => 0.32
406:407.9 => 0.02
